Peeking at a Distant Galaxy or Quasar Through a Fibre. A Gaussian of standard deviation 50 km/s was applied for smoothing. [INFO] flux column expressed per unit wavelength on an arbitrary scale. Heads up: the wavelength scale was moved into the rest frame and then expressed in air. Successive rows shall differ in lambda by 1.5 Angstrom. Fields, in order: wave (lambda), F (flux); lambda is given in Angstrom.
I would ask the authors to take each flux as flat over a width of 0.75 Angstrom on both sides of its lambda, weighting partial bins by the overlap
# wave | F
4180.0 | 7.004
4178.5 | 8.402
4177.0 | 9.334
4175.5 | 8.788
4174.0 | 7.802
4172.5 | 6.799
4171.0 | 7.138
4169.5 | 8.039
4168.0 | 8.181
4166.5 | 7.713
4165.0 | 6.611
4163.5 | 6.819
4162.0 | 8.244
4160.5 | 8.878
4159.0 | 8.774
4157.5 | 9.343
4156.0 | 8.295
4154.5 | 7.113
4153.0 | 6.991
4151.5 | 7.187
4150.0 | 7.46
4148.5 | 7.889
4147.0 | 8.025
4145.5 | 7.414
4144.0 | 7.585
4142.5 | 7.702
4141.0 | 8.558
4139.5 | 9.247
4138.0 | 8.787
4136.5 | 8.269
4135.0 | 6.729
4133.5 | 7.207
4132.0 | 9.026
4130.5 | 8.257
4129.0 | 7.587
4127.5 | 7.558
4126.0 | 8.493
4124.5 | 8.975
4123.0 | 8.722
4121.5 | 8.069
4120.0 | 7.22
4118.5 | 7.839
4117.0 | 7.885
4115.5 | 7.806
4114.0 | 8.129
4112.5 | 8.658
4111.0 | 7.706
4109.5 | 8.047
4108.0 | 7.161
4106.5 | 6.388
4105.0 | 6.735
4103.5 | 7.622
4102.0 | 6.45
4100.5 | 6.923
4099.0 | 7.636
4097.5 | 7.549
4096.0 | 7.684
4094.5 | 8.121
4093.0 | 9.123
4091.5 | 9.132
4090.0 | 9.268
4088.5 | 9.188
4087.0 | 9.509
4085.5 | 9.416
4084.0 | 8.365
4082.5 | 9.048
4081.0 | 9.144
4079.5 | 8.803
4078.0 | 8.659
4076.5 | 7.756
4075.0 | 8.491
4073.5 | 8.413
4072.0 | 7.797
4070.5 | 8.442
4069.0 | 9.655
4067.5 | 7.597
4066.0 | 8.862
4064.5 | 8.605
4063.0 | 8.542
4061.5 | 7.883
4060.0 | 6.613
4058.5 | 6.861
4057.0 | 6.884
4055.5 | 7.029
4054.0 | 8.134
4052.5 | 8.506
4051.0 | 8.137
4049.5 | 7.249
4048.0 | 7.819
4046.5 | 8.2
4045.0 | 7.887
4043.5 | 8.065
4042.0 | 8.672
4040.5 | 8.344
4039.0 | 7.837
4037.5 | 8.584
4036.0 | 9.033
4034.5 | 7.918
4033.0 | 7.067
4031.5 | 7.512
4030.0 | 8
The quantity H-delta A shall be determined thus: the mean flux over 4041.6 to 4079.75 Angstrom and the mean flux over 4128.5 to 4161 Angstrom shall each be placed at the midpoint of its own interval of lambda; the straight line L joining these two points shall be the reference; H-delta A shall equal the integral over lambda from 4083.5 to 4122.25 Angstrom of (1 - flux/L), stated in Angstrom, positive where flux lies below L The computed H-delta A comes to 0.2 Angstrom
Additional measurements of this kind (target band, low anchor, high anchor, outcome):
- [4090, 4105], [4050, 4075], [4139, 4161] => 0.3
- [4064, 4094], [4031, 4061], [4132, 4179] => -3.5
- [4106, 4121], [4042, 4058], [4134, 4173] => 0.2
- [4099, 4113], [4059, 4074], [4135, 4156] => 1.3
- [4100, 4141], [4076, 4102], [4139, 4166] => 1.7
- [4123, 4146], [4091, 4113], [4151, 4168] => -1.1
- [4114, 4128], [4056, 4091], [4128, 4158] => 0.0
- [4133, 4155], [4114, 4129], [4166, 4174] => 0.2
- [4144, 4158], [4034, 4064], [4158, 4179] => 0.5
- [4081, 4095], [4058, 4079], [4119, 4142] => -1.5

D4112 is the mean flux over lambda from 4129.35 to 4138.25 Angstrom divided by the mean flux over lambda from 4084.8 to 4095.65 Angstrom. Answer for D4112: 0.88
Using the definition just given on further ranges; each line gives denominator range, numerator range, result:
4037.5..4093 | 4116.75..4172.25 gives 0.95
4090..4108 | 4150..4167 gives 1.02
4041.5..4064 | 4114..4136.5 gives 1.03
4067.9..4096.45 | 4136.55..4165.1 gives 0.91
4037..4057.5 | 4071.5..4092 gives 1.10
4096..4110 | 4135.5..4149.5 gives 1.13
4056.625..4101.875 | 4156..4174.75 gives 0.95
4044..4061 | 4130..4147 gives 1.06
